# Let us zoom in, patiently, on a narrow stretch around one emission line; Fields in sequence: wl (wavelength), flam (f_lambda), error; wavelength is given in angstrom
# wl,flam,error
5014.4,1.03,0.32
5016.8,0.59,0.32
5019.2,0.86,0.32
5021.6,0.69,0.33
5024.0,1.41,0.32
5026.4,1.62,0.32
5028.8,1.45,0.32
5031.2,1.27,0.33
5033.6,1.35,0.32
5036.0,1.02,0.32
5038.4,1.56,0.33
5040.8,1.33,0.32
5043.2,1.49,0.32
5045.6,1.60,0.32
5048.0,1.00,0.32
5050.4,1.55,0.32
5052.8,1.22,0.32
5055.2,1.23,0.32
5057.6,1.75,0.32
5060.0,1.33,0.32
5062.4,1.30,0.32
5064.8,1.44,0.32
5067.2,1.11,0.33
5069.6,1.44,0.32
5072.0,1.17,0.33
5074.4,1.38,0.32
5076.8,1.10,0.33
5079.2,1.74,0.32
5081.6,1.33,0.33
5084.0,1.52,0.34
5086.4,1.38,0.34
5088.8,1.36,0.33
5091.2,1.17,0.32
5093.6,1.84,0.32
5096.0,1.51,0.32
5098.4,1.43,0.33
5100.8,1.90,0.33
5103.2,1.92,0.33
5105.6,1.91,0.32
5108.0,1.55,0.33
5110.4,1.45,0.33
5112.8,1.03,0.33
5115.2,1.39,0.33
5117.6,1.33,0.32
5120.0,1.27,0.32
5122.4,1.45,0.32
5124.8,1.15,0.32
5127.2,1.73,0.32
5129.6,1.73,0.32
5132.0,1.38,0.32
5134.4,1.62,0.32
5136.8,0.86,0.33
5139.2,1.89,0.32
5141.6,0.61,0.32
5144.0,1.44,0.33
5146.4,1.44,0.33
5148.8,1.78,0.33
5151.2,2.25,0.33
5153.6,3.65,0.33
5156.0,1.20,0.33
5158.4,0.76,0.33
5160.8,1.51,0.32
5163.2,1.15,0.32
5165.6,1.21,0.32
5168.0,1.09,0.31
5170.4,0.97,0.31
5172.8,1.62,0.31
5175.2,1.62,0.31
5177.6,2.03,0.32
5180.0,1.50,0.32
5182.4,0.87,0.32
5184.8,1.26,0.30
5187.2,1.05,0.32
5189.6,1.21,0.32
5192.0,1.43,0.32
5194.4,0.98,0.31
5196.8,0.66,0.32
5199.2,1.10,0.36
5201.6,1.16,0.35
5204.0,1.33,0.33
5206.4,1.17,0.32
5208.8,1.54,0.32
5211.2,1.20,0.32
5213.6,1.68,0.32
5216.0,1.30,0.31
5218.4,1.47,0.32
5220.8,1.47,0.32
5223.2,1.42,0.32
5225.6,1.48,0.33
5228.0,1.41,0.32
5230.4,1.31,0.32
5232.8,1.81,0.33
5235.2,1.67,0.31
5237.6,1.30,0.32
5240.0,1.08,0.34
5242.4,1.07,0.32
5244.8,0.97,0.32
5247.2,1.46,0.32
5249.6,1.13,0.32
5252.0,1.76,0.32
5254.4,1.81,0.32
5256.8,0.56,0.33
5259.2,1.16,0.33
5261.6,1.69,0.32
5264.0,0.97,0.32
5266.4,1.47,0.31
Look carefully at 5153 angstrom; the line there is [O III] 5007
